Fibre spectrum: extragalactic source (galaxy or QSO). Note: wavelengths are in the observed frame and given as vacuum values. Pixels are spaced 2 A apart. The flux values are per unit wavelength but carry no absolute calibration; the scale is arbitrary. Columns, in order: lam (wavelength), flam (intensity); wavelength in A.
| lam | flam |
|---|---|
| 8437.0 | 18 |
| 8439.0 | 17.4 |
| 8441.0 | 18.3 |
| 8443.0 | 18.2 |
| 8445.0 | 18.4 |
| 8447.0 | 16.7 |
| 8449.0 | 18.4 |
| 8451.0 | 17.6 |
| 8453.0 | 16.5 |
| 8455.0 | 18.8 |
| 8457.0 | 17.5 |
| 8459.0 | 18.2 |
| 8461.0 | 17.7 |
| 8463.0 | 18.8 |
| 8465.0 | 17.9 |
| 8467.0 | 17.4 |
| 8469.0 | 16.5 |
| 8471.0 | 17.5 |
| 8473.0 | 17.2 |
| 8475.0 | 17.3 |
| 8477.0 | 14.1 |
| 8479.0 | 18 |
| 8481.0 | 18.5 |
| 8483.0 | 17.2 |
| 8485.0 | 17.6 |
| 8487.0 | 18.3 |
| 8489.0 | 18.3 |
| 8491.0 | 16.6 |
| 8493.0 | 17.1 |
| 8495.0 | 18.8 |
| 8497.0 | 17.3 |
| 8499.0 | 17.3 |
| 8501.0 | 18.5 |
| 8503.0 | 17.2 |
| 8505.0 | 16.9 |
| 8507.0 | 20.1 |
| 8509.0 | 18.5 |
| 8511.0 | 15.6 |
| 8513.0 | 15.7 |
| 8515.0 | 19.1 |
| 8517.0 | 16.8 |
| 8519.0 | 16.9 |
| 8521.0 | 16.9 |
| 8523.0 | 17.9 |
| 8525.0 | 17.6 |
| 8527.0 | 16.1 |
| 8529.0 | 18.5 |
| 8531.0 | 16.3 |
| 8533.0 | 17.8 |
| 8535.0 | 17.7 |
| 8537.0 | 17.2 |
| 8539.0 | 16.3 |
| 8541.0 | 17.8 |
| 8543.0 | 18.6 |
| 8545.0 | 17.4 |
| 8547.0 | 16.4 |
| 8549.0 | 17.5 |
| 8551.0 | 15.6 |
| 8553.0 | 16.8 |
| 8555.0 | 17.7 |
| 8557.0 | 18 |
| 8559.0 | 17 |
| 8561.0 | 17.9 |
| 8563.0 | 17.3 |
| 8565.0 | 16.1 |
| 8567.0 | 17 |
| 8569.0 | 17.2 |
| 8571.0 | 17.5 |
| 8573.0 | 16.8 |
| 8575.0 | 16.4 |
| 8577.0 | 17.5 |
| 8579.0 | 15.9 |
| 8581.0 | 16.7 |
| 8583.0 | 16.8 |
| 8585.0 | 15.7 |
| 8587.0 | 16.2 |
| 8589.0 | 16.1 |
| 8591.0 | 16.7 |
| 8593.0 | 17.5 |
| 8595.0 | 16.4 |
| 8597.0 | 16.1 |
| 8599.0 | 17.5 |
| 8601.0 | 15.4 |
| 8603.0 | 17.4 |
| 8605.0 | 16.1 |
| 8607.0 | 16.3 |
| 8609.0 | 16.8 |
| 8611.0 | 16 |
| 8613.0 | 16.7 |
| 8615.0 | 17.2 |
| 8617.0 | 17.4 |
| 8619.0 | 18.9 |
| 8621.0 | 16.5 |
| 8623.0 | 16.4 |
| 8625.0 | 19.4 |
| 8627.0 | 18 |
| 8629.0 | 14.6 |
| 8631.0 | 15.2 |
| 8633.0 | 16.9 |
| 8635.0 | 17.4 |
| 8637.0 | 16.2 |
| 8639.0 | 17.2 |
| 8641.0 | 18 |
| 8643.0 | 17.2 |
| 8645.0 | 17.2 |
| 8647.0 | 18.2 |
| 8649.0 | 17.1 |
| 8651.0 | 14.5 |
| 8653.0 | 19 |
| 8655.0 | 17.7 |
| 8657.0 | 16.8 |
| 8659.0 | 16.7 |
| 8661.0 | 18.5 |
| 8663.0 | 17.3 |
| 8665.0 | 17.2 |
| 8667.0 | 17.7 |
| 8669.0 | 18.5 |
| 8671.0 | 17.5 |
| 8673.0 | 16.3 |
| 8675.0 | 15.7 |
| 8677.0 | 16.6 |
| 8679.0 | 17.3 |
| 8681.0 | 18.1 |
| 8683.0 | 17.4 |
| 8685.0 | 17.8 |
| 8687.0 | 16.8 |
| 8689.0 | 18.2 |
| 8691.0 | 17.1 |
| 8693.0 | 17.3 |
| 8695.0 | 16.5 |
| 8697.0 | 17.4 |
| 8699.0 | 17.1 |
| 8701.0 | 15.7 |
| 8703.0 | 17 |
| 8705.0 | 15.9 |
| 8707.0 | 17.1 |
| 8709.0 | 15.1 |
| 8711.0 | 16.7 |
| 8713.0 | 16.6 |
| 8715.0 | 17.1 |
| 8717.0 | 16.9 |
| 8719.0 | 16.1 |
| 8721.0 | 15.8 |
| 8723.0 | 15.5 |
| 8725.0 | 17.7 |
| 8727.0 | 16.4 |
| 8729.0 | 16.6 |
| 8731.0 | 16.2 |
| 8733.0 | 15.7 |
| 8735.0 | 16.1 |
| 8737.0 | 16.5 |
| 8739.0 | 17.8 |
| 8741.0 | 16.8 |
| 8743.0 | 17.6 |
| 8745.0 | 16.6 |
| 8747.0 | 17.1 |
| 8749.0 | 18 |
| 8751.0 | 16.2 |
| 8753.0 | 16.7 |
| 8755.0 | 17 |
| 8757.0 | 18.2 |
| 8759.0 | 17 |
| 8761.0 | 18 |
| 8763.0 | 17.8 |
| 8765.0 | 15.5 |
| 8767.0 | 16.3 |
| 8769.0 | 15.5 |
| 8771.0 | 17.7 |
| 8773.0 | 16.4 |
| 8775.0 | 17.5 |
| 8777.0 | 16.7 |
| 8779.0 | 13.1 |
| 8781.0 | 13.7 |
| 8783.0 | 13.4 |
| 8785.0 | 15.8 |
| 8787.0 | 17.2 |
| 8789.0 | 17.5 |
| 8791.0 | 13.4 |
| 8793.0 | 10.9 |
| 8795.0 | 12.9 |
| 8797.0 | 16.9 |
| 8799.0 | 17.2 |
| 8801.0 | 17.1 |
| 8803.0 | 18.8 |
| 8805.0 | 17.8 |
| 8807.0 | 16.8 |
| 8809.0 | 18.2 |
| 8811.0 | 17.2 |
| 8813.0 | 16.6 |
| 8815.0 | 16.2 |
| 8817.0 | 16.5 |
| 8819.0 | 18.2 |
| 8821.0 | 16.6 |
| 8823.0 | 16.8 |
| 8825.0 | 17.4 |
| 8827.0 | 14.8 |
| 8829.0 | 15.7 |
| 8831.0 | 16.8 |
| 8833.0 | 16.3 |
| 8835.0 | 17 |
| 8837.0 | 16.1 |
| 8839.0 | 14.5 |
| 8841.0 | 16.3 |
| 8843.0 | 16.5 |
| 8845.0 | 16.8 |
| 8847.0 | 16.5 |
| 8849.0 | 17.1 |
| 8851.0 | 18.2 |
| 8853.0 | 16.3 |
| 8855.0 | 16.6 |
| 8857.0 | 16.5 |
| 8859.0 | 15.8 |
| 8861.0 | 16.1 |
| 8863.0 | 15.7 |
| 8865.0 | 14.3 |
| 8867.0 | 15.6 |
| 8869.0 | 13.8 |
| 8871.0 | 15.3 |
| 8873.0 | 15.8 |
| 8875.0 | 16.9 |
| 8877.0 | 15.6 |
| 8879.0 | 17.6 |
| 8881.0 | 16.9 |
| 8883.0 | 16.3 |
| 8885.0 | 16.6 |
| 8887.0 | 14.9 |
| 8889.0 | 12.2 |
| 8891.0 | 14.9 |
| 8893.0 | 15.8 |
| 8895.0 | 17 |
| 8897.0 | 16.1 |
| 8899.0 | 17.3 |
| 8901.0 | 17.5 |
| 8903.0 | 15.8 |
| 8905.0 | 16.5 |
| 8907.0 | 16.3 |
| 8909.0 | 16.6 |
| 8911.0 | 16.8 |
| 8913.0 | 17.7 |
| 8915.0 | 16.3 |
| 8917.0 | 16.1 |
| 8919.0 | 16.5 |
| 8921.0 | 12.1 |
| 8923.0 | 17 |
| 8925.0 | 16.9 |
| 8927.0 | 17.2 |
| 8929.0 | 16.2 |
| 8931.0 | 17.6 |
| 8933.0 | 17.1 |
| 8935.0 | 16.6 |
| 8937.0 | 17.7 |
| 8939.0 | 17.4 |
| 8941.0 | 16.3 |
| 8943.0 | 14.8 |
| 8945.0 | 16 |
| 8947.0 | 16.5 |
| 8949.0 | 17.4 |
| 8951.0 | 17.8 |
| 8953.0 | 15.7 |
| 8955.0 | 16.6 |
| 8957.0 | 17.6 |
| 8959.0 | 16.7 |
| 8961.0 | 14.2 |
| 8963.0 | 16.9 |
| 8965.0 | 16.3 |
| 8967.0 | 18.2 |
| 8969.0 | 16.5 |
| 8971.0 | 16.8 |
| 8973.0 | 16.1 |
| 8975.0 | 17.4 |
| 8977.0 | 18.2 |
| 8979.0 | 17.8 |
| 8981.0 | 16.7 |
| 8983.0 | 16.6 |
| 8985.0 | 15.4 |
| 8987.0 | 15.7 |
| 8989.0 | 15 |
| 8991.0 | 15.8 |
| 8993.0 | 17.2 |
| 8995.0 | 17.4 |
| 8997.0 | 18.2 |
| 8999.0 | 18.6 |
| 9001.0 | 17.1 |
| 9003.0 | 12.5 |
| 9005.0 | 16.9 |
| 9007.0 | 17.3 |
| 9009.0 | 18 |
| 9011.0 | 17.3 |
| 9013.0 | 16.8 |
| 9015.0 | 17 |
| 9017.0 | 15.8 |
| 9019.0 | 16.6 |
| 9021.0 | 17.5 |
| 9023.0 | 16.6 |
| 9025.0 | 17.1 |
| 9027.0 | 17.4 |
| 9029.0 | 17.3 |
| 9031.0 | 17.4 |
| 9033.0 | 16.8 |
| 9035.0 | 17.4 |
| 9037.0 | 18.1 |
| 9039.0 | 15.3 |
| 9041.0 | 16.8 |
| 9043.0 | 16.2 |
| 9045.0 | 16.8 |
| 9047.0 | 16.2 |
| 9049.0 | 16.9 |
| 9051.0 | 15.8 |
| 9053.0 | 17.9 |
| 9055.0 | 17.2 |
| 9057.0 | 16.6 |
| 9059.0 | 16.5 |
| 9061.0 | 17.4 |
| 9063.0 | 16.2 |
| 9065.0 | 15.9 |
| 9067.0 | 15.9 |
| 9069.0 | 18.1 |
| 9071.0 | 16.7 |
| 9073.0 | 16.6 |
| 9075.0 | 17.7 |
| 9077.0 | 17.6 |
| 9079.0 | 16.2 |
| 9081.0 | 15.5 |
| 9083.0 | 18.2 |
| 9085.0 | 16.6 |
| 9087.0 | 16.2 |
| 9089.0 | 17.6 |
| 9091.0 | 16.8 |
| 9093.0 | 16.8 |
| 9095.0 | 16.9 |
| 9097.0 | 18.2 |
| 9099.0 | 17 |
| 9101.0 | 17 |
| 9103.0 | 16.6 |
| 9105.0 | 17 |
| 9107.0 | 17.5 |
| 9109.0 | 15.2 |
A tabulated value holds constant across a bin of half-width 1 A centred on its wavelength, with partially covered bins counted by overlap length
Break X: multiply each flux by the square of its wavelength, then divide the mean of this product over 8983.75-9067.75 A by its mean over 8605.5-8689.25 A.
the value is 1.06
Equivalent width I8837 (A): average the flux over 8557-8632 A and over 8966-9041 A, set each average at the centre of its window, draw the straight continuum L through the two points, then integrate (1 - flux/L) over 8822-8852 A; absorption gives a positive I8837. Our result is 0.7 A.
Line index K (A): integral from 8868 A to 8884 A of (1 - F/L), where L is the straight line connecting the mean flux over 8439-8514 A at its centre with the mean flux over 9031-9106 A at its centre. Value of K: 1.0 A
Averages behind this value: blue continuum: 17.6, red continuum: 16.9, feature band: 16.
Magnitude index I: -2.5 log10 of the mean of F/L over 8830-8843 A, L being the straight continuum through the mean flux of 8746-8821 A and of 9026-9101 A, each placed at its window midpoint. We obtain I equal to 0.02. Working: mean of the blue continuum 16.4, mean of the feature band 16.2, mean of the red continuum 16.9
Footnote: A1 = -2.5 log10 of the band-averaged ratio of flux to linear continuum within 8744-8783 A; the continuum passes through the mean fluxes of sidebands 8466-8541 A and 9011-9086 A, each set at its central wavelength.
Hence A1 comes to 0.04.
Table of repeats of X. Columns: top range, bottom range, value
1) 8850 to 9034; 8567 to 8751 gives 1.04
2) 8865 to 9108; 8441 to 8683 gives 1.06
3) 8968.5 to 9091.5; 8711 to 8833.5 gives 1.08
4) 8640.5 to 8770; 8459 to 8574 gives 1.02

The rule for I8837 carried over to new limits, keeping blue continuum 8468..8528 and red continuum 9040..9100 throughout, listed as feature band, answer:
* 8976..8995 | 0.4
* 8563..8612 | 2.0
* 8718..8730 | 0.6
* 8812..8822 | 0.1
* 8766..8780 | 0.8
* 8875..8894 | 1.5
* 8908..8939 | 0.7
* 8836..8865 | 1.3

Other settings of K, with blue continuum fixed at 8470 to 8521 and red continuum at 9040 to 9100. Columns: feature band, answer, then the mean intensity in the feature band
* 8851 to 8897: 3.3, 15.8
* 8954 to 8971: 0.3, 16.6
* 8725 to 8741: 0.6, 16.6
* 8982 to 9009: 0.7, 16.5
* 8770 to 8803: 3.0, 15.6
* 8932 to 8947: 0.4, 16.6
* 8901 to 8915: 0.3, 16.7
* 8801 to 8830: 0.2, 17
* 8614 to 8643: 0.3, 17.1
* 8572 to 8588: 0.8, 16.5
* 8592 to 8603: 0.4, 16.7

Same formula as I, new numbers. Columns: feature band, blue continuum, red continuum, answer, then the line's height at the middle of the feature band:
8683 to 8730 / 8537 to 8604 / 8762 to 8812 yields -0.02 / 16.4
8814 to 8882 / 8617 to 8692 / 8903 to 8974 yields 0.03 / 16.8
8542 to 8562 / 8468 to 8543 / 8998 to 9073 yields 0.00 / 17.3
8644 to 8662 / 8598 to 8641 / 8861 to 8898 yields -0.04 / 16.7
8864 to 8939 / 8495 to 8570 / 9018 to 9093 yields 0.05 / 17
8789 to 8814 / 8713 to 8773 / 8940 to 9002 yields 0.04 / 16.7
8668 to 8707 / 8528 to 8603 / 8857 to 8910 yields -0.03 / 16.6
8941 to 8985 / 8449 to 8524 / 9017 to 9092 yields 0.02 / 17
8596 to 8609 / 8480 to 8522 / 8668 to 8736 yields 0.04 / 17.2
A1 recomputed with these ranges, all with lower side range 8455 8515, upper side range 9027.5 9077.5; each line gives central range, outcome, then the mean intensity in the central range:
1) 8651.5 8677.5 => 0.002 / 17.3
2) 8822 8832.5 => 0.054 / 16.3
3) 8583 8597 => 0.063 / 16.4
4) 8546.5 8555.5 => 0.044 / 16.8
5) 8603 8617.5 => 0.046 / 16.7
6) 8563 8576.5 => 0.035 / 16.9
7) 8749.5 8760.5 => 0.007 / 17.1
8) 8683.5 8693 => -0.010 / 17.5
